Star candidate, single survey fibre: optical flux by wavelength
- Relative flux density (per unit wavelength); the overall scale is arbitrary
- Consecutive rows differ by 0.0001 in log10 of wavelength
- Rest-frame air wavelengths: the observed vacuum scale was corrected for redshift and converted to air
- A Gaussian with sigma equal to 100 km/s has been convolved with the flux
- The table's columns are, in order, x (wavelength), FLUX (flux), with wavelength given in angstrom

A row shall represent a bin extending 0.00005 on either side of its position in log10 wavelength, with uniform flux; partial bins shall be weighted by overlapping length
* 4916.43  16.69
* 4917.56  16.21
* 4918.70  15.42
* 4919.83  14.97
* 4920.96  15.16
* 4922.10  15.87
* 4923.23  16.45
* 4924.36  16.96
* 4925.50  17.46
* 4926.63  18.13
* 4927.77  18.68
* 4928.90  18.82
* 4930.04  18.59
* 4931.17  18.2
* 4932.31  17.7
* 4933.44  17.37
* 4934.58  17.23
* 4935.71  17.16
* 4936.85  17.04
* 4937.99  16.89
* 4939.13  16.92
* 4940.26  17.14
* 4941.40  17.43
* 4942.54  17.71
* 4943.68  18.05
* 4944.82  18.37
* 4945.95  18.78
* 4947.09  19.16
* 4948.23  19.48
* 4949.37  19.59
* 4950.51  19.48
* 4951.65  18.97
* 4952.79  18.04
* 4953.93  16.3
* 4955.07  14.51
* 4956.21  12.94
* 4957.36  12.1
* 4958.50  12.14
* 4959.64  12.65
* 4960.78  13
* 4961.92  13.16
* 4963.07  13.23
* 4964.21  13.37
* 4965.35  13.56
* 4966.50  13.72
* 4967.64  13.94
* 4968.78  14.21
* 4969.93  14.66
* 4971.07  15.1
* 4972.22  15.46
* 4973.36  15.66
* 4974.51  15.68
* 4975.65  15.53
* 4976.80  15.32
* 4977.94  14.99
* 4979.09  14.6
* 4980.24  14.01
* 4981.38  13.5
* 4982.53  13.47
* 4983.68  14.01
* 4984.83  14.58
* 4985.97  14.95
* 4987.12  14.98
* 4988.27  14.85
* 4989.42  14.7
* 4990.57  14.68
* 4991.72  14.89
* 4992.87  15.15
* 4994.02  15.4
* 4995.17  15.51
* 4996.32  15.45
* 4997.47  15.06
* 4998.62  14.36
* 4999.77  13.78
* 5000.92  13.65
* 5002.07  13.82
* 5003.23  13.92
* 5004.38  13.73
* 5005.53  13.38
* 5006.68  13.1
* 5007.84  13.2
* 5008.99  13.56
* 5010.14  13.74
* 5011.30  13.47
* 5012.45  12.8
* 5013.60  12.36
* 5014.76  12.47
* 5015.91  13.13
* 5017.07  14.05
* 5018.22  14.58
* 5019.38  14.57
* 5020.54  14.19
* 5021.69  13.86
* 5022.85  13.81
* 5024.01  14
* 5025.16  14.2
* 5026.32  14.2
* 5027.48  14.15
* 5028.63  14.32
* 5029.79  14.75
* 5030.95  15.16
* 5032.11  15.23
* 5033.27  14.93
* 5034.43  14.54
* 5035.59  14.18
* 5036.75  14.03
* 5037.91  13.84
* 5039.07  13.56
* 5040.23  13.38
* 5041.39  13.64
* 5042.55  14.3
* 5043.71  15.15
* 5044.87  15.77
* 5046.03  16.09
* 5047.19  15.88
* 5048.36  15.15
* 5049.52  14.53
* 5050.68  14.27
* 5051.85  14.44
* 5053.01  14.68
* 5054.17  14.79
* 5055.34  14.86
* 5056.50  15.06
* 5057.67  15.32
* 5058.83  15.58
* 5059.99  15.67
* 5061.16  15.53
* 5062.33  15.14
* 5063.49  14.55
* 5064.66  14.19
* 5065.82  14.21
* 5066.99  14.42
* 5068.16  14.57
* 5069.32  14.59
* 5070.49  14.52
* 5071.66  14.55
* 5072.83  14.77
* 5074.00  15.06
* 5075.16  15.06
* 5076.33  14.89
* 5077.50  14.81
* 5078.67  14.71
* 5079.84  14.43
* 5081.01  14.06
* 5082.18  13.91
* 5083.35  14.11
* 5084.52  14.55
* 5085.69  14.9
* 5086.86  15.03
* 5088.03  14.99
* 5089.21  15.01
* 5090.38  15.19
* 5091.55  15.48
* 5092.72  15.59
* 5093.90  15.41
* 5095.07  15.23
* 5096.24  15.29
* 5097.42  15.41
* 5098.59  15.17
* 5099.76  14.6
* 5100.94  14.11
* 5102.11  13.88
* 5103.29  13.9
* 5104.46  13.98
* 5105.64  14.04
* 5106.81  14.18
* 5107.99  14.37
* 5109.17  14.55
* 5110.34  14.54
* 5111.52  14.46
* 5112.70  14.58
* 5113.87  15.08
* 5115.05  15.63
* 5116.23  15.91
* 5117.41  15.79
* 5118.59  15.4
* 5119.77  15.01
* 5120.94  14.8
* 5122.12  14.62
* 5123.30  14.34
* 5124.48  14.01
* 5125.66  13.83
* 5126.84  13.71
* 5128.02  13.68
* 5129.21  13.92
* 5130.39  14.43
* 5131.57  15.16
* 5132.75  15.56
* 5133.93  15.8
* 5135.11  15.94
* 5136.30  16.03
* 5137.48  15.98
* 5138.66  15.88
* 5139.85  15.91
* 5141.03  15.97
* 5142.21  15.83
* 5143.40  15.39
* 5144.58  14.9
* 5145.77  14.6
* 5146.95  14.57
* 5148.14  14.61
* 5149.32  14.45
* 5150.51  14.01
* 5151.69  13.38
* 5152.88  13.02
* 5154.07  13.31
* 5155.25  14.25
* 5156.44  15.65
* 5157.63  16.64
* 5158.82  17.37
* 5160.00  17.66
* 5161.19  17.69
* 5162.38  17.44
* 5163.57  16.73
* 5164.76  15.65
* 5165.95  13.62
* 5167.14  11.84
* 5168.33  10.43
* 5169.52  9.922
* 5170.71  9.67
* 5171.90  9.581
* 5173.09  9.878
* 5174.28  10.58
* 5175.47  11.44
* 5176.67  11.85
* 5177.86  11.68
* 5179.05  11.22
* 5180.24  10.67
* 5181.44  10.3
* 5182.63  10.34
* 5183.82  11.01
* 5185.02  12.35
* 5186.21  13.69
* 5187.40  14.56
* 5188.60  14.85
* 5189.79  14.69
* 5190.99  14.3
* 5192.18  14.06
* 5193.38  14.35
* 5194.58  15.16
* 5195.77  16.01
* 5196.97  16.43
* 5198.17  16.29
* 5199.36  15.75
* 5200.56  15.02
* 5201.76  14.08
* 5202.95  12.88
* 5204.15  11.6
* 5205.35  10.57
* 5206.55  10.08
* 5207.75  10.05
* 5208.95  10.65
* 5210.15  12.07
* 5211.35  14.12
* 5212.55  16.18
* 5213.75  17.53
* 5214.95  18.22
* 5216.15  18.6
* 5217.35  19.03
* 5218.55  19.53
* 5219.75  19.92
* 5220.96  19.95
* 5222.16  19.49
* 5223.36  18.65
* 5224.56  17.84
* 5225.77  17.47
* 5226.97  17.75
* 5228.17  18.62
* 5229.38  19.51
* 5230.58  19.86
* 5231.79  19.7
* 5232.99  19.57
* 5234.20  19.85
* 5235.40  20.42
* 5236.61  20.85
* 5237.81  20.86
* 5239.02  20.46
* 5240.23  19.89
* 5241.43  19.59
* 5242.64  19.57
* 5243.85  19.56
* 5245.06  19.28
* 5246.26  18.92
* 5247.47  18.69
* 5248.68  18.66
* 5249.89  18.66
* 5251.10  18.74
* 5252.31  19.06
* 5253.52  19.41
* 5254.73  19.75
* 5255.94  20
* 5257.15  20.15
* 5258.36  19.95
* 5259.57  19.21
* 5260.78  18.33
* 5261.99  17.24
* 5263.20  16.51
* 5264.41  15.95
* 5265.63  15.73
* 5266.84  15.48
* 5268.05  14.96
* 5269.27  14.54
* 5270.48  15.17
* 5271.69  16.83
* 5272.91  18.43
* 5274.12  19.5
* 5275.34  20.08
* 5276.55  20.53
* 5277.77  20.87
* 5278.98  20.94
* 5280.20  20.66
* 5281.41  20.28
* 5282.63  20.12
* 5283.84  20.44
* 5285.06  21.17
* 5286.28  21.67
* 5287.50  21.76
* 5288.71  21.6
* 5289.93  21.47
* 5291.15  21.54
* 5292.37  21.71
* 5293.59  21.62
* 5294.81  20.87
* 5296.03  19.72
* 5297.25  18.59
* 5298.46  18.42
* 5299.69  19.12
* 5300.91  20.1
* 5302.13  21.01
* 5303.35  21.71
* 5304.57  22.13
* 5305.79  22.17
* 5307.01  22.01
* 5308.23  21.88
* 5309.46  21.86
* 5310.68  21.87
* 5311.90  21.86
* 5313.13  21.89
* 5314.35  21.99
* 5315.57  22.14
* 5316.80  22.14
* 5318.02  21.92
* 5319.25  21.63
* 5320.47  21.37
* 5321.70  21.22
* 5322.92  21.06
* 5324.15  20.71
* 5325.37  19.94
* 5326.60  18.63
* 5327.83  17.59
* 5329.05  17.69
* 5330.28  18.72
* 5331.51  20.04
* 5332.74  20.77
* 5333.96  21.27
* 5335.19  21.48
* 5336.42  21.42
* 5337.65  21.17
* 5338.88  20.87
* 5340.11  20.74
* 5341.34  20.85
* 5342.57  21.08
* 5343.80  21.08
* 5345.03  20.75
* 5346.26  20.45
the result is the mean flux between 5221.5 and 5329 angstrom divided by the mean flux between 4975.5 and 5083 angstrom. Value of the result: 1.4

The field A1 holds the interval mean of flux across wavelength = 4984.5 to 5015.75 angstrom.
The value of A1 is 14.1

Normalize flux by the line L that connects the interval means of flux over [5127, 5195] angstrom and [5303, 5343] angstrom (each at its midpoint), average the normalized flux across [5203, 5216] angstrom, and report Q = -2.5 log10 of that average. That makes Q 0.207 mag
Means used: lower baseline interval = 13.9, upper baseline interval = 21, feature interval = 13.3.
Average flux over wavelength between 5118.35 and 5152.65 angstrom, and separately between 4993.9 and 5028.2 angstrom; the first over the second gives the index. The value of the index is 1.07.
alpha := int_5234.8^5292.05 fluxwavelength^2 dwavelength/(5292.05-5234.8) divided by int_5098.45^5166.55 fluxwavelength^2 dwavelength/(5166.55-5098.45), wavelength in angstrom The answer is 1.3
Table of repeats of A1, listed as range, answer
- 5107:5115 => 14.6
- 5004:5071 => 14.3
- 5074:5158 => 14.8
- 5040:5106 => 14.8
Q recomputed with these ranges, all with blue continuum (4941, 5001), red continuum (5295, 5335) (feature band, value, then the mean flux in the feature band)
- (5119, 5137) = 0.202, 14.7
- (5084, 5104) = 0.155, 14.9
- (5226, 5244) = -0.013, 19.7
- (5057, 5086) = 0.146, 14.7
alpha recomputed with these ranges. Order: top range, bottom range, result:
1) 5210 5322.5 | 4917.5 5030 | 1.44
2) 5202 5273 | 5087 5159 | 1.24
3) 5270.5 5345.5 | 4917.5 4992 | 1.50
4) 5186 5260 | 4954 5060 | 1.32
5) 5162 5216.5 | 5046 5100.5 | 0.93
